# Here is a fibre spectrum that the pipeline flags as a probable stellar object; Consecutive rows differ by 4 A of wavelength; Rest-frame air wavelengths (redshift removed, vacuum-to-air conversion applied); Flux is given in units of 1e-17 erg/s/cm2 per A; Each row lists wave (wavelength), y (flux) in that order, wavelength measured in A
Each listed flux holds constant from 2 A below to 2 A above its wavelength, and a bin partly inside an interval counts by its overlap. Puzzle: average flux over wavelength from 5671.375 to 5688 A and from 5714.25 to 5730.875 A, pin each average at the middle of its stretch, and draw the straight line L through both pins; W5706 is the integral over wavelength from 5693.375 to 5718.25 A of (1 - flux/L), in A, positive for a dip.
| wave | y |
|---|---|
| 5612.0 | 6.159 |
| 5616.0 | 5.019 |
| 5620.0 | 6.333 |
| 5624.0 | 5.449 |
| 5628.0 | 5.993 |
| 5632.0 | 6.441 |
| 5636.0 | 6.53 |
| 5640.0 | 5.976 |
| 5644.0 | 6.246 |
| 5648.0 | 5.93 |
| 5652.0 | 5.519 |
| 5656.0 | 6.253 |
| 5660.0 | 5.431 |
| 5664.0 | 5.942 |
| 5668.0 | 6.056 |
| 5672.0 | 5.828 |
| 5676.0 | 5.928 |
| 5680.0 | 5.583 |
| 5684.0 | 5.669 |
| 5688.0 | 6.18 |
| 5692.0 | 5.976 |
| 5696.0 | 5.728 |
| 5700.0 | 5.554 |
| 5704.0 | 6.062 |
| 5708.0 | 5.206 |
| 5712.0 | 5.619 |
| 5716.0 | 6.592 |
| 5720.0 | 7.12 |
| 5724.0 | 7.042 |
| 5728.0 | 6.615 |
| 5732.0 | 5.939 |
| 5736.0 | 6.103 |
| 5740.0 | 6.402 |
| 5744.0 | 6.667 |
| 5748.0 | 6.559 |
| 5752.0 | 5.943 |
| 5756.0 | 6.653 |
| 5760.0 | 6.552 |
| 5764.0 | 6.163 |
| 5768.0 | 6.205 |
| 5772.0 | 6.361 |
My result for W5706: 2.3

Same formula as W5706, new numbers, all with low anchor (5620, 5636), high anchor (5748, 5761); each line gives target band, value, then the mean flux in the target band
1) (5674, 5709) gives 2.6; 5.78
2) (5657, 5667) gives 0.6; 5.78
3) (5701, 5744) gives 0.3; 6.27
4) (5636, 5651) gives 0.1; 6.08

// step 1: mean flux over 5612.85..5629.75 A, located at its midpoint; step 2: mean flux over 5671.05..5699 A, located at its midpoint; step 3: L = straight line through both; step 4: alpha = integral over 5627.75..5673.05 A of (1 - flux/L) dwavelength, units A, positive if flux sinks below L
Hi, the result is -1.9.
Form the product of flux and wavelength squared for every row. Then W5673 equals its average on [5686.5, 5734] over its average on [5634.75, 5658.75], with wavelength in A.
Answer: 1.04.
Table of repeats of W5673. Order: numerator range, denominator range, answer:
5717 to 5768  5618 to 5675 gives 1.12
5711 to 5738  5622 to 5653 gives 1.11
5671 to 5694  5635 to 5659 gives 0.98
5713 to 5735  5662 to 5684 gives 1.15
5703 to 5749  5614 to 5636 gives 1.11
